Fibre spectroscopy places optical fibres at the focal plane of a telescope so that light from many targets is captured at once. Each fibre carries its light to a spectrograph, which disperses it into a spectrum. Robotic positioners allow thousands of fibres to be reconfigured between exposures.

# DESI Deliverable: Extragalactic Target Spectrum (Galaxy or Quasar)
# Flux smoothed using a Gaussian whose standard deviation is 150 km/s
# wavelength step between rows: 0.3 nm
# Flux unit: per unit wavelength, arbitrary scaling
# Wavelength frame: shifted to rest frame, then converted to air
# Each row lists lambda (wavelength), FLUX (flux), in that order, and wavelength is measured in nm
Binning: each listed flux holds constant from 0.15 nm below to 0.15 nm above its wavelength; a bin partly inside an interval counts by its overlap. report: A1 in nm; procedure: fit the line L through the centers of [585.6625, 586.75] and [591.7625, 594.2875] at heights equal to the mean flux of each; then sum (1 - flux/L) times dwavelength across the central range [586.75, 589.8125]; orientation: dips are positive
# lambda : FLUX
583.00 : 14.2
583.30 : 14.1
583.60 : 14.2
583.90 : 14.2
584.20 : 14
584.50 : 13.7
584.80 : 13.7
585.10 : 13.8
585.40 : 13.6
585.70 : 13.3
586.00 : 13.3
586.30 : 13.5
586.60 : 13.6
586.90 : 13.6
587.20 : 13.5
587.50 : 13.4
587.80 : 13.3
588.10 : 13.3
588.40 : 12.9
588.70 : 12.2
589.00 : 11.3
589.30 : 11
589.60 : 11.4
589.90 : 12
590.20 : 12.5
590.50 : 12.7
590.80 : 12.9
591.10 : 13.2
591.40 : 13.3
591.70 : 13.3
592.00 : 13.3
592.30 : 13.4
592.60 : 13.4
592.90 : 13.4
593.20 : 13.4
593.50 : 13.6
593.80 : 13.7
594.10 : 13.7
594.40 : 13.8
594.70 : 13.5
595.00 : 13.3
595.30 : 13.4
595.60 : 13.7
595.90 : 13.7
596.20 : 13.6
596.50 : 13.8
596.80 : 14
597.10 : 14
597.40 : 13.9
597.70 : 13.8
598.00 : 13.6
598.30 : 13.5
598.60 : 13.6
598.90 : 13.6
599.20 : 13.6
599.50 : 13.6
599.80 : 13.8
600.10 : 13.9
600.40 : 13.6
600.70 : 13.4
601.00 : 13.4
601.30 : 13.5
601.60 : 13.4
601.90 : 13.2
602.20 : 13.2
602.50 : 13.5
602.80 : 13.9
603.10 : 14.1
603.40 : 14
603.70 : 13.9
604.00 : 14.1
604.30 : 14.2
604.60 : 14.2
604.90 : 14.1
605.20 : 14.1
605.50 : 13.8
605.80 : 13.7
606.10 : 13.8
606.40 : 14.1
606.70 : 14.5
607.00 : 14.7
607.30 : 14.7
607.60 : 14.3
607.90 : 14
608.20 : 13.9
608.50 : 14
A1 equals 0.20 nm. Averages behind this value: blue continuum 13.4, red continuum 13.5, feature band 12.6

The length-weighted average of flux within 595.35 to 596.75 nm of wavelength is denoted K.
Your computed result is 13.7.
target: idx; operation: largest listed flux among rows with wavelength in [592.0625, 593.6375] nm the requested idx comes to 13.6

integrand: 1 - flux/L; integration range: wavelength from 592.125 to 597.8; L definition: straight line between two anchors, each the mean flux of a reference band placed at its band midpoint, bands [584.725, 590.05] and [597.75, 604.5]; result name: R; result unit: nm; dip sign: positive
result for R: -0.13 nm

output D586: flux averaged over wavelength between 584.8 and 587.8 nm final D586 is 13.5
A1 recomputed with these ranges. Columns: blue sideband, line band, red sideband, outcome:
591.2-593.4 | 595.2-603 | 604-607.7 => 0.080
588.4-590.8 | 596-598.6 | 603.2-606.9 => -0.148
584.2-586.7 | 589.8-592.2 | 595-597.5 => 0.129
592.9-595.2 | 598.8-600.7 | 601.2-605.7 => 0.007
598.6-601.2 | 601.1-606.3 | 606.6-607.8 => 0.105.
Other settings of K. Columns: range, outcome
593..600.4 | 13.7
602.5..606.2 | 14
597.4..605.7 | 13.7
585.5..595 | 13.1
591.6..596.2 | 13.5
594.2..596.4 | 13.6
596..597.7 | 13.8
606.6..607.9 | 14.5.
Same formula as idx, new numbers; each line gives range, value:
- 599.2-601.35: 13.9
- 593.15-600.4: 14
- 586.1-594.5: 13.8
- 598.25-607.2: 14.7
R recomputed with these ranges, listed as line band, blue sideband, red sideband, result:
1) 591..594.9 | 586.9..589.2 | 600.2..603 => -0.11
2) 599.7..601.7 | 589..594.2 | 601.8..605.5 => 0.01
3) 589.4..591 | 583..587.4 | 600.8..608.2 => 0.17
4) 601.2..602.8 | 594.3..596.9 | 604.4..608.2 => 0.06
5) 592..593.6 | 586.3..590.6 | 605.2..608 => -0.05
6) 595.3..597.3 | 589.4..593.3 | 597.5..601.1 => -0.06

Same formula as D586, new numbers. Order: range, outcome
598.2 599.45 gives 13.6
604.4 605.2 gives 14.1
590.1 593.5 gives 13.2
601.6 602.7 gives 13.3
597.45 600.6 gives 13.7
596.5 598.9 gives 13.8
